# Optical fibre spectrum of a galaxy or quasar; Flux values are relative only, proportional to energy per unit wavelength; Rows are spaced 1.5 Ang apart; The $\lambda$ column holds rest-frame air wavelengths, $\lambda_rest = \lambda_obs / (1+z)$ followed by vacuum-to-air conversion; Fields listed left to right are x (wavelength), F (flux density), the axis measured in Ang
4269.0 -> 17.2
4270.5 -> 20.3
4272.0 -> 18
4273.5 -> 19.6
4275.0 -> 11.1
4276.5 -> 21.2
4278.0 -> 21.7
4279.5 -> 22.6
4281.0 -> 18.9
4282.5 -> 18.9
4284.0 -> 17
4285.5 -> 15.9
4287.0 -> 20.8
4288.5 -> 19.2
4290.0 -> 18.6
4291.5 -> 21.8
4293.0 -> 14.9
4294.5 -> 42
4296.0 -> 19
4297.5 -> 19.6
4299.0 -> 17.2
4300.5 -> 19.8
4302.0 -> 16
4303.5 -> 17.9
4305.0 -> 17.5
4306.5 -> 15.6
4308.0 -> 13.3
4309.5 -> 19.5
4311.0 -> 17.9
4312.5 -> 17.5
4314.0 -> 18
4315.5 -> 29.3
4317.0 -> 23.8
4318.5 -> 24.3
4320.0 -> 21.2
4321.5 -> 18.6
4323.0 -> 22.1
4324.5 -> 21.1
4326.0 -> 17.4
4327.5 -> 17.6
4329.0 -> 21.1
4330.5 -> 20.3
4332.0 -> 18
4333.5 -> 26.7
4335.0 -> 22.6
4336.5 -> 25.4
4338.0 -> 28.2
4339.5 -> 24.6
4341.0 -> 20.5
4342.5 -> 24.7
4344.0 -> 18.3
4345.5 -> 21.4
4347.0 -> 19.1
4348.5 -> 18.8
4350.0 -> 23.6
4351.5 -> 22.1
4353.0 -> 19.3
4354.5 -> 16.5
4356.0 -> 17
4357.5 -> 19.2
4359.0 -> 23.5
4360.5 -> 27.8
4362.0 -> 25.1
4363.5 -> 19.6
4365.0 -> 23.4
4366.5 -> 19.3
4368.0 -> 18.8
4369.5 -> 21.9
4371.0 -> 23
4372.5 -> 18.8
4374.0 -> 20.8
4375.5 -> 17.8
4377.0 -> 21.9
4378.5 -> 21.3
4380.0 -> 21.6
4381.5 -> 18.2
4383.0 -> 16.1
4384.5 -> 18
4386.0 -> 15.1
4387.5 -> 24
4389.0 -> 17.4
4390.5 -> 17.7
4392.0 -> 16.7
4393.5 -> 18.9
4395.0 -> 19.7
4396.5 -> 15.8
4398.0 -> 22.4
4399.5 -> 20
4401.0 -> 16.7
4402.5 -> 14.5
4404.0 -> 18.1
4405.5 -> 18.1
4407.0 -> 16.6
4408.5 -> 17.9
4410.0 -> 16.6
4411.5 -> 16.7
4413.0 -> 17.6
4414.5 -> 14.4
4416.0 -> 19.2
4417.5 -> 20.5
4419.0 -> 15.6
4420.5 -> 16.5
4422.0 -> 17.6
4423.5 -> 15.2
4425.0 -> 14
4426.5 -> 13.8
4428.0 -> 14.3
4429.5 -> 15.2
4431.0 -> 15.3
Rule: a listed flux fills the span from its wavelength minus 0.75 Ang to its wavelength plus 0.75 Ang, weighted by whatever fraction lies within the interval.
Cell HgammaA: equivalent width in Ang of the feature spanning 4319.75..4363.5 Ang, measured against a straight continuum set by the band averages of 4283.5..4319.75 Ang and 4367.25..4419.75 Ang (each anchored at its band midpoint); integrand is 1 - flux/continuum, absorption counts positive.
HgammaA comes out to -4.8 Ang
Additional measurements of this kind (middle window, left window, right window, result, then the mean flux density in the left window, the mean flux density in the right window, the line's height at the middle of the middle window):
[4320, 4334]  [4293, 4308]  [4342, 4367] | 0.14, 19.9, 21.1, 20.5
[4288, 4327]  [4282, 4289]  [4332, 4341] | 1.42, 18.3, 24.5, 21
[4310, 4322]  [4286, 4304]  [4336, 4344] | 0.46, 20.5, 24.1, 22.2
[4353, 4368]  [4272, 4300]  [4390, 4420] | -2.05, 19.9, 17.7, 18.5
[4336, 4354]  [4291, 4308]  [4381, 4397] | -3.01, 19.8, 18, 18.9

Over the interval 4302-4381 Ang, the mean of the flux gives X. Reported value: 20.8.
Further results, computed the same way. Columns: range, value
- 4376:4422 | 18.1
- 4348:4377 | 20.9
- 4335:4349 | 22.4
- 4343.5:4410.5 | 19.5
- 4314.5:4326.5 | 22.2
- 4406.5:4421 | 17.2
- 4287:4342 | 20.8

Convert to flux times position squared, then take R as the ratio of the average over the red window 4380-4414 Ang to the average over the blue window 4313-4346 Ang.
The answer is 0.84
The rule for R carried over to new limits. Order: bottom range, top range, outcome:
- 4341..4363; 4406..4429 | 0.80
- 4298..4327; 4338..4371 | 1.13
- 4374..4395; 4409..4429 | 0.88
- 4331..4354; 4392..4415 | 0.82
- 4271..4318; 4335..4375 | 1.14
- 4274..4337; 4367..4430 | 0.94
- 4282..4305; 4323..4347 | 1.12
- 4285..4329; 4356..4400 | 1.04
